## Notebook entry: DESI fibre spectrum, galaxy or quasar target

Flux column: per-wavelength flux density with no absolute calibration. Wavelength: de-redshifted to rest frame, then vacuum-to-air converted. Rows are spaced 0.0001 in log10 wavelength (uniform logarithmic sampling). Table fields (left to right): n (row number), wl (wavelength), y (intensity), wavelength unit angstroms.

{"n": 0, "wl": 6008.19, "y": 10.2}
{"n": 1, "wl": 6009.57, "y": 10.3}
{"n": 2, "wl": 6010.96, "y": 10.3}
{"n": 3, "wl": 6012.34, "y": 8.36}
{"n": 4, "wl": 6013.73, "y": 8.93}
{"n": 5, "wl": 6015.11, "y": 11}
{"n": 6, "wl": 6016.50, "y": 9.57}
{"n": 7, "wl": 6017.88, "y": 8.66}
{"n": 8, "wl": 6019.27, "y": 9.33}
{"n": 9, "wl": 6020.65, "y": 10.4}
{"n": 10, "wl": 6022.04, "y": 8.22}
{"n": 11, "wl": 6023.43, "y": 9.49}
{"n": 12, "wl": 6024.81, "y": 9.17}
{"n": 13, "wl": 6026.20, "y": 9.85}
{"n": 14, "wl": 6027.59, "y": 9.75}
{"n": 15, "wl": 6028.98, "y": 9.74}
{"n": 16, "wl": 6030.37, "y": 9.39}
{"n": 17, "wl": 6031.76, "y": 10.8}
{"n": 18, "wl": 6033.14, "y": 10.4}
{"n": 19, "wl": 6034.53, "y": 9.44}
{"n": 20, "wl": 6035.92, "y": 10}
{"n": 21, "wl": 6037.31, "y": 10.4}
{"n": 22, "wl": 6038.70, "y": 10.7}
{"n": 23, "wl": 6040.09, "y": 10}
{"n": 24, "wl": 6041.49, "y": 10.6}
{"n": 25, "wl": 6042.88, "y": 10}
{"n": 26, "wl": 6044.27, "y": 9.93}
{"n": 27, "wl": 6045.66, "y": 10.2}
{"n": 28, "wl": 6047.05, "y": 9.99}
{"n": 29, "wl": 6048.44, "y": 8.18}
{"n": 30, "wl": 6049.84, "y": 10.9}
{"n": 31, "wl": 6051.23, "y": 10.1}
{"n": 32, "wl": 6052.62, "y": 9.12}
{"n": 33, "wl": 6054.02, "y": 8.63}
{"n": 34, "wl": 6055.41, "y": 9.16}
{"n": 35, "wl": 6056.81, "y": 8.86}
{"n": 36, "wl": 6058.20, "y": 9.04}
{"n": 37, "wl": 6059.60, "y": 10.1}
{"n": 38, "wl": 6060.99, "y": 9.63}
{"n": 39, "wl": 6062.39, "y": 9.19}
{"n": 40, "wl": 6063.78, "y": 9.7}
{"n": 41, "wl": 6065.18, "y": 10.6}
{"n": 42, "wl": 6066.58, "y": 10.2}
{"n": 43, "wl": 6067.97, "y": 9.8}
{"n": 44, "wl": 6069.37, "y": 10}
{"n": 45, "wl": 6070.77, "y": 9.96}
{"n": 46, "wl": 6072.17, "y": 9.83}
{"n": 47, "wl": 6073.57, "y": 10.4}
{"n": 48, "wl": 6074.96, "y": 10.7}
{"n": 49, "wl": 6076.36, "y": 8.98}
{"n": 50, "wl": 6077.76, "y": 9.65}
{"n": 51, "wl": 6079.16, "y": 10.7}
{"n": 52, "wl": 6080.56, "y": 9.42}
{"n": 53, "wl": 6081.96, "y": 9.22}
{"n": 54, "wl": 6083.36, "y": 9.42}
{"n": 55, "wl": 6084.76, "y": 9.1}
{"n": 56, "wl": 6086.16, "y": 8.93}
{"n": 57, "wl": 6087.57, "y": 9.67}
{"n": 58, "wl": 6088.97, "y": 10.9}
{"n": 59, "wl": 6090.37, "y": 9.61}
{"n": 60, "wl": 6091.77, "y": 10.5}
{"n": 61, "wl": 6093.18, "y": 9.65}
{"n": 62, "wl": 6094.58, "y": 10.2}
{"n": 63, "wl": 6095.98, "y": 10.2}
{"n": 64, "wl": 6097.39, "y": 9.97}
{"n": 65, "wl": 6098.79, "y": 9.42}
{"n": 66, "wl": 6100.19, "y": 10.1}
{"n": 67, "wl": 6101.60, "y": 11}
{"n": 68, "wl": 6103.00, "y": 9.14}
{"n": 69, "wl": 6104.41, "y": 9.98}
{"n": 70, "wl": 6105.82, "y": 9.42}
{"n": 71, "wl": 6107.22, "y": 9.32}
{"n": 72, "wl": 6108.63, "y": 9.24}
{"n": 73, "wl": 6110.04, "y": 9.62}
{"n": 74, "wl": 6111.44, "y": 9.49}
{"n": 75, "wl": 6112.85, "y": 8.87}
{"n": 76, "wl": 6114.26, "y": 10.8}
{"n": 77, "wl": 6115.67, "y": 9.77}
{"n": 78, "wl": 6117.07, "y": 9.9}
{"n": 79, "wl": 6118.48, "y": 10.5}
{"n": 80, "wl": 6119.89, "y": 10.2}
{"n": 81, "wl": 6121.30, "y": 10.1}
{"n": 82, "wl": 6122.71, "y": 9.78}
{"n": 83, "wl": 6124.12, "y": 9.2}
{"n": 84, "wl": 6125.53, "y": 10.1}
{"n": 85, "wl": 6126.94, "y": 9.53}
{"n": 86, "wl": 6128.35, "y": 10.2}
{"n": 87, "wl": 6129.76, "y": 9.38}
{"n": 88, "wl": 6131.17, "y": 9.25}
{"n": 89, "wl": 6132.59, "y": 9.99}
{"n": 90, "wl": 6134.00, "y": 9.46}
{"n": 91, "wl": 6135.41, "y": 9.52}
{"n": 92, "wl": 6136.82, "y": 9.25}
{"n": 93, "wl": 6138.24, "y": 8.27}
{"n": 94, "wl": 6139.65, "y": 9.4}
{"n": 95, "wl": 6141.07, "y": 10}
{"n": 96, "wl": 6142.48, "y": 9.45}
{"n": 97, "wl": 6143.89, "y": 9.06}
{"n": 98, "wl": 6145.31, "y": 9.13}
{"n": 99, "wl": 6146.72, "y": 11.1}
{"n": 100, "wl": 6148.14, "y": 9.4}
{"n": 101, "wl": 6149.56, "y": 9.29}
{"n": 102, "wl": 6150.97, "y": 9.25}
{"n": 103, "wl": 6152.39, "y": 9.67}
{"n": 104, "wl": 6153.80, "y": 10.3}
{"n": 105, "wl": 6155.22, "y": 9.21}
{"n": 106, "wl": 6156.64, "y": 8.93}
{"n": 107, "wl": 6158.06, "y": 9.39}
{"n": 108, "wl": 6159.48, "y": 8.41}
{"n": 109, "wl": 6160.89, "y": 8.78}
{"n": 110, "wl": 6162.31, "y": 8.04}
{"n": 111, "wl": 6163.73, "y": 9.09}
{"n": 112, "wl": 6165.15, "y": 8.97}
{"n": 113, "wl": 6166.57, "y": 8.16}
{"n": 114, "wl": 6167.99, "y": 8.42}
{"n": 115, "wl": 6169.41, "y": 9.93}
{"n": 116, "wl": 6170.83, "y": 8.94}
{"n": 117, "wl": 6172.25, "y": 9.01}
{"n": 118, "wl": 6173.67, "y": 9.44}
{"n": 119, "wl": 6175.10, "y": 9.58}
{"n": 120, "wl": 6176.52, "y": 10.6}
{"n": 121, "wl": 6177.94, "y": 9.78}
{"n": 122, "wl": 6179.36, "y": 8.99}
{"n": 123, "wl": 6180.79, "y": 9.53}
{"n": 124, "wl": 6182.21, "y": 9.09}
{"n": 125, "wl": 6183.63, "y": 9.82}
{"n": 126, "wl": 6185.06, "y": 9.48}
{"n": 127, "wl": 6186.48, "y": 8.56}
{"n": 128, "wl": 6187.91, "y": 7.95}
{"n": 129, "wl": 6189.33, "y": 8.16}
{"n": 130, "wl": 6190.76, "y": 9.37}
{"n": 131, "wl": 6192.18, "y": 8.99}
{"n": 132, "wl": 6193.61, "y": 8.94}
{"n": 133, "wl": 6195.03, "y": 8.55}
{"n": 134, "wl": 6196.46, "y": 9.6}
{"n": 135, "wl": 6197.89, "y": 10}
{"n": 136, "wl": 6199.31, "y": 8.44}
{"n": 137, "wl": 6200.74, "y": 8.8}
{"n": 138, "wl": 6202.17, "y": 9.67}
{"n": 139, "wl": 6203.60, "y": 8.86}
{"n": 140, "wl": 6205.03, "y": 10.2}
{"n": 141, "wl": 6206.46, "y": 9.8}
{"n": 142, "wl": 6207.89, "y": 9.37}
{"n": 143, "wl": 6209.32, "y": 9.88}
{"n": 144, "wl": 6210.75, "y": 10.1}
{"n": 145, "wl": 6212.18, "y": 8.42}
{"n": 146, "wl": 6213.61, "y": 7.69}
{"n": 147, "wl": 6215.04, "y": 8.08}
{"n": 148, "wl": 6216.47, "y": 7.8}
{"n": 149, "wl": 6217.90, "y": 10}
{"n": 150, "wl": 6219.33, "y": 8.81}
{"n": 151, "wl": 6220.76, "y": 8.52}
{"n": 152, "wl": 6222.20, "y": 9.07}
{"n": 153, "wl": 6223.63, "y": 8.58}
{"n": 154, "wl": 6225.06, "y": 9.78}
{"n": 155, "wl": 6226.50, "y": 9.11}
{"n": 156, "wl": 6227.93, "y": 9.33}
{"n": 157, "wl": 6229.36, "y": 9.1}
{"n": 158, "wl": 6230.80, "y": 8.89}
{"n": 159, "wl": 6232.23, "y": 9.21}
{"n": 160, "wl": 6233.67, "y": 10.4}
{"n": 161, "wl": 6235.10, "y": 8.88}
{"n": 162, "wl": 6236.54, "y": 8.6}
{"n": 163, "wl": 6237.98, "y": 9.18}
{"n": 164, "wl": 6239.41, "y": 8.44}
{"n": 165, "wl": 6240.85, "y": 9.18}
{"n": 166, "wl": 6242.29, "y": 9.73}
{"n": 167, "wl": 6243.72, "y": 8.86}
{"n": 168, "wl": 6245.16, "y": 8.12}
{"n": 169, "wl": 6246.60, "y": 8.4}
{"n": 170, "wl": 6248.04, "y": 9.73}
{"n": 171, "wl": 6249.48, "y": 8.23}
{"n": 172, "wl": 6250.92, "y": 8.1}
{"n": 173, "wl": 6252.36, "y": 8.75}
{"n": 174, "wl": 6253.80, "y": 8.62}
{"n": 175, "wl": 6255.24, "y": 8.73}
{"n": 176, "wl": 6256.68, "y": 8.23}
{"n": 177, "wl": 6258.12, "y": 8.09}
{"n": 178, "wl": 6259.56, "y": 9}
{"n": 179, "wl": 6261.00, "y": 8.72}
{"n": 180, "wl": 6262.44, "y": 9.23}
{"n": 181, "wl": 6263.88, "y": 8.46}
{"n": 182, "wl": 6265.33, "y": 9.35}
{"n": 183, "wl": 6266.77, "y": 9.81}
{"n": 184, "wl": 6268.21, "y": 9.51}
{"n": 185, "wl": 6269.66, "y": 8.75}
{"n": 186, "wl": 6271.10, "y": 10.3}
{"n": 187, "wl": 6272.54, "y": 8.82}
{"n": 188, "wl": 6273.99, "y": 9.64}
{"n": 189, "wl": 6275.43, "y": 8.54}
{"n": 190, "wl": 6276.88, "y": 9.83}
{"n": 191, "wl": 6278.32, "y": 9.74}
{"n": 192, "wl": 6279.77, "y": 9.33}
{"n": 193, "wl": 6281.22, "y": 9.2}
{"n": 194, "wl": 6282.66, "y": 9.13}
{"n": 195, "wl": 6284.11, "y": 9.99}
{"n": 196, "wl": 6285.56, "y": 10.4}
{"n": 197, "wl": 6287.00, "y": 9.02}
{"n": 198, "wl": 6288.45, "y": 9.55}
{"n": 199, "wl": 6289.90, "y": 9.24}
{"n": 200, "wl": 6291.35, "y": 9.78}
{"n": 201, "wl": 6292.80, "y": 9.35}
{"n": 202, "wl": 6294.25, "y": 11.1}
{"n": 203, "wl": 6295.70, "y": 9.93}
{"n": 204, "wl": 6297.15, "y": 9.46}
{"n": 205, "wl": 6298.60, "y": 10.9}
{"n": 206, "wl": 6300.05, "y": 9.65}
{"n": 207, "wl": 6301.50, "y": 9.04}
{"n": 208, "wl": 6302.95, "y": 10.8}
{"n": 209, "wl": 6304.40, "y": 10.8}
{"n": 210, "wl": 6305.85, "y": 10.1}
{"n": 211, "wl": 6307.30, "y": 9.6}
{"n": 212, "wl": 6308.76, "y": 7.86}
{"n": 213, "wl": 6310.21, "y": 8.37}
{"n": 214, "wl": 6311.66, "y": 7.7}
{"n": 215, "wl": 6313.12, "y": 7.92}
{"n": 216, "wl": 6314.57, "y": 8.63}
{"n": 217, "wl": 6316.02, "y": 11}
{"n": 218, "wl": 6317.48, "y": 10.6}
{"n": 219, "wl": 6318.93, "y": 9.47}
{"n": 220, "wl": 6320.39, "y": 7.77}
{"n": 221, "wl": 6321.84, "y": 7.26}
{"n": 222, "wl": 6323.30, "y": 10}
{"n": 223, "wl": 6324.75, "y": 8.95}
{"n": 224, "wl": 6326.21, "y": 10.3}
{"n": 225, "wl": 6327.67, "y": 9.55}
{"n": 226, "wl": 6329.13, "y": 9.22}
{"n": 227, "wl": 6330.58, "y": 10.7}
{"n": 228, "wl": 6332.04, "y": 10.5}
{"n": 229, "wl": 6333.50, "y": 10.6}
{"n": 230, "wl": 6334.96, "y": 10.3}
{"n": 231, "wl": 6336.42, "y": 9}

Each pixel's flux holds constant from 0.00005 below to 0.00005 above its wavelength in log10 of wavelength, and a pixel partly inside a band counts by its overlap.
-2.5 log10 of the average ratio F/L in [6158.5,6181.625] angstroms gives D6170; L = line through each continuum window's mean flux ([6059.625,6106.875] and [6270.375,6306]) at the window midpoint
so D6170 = 0.080 mag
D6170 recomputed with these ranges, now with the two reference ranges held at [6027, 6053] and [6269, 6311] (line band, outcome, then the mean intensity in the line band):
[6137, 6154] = 0.04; 9.5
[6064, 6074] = -0.01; 10.1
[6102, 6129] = 0.01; 9.76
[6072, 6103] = 0.00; 9.88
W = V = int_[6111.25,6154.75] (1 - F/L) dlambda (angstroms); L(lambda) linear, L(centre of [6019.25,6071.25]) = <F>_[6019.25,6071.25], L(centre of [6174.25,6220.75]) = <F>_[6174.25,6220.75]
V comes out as -1.2 angstroms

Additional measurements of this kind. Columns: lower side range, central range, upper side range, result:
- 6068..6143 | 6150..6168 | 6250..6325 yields 1.1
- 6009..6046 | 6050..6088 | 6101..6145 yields 0.3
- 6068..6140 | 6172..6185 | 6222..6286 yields -0.2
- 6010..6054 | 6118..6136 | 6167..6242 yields -0.7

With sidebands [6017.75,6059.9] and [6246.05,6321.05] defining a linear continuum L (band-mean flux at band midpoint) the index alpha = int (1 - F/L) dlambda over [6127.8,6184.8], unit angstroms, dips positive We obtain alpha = 1.0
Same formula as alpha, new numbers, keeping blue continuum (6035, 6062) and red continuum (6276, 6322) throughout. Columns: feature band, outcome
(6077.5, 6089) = 0.1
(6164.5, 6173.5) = 0.6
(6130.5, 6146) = 0.5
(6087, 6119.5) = -0.6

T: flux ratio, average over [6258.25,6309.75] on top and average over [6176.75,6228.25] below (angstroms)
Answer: 1.05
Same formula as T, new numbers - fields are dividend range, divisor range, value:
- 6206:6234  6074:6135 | 0.93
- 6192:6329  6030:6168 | 0.95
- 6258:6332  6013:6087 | 0.97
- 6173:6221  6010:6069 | 0.94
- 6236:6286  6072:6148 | 0.93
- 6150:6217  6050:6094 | 0.94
